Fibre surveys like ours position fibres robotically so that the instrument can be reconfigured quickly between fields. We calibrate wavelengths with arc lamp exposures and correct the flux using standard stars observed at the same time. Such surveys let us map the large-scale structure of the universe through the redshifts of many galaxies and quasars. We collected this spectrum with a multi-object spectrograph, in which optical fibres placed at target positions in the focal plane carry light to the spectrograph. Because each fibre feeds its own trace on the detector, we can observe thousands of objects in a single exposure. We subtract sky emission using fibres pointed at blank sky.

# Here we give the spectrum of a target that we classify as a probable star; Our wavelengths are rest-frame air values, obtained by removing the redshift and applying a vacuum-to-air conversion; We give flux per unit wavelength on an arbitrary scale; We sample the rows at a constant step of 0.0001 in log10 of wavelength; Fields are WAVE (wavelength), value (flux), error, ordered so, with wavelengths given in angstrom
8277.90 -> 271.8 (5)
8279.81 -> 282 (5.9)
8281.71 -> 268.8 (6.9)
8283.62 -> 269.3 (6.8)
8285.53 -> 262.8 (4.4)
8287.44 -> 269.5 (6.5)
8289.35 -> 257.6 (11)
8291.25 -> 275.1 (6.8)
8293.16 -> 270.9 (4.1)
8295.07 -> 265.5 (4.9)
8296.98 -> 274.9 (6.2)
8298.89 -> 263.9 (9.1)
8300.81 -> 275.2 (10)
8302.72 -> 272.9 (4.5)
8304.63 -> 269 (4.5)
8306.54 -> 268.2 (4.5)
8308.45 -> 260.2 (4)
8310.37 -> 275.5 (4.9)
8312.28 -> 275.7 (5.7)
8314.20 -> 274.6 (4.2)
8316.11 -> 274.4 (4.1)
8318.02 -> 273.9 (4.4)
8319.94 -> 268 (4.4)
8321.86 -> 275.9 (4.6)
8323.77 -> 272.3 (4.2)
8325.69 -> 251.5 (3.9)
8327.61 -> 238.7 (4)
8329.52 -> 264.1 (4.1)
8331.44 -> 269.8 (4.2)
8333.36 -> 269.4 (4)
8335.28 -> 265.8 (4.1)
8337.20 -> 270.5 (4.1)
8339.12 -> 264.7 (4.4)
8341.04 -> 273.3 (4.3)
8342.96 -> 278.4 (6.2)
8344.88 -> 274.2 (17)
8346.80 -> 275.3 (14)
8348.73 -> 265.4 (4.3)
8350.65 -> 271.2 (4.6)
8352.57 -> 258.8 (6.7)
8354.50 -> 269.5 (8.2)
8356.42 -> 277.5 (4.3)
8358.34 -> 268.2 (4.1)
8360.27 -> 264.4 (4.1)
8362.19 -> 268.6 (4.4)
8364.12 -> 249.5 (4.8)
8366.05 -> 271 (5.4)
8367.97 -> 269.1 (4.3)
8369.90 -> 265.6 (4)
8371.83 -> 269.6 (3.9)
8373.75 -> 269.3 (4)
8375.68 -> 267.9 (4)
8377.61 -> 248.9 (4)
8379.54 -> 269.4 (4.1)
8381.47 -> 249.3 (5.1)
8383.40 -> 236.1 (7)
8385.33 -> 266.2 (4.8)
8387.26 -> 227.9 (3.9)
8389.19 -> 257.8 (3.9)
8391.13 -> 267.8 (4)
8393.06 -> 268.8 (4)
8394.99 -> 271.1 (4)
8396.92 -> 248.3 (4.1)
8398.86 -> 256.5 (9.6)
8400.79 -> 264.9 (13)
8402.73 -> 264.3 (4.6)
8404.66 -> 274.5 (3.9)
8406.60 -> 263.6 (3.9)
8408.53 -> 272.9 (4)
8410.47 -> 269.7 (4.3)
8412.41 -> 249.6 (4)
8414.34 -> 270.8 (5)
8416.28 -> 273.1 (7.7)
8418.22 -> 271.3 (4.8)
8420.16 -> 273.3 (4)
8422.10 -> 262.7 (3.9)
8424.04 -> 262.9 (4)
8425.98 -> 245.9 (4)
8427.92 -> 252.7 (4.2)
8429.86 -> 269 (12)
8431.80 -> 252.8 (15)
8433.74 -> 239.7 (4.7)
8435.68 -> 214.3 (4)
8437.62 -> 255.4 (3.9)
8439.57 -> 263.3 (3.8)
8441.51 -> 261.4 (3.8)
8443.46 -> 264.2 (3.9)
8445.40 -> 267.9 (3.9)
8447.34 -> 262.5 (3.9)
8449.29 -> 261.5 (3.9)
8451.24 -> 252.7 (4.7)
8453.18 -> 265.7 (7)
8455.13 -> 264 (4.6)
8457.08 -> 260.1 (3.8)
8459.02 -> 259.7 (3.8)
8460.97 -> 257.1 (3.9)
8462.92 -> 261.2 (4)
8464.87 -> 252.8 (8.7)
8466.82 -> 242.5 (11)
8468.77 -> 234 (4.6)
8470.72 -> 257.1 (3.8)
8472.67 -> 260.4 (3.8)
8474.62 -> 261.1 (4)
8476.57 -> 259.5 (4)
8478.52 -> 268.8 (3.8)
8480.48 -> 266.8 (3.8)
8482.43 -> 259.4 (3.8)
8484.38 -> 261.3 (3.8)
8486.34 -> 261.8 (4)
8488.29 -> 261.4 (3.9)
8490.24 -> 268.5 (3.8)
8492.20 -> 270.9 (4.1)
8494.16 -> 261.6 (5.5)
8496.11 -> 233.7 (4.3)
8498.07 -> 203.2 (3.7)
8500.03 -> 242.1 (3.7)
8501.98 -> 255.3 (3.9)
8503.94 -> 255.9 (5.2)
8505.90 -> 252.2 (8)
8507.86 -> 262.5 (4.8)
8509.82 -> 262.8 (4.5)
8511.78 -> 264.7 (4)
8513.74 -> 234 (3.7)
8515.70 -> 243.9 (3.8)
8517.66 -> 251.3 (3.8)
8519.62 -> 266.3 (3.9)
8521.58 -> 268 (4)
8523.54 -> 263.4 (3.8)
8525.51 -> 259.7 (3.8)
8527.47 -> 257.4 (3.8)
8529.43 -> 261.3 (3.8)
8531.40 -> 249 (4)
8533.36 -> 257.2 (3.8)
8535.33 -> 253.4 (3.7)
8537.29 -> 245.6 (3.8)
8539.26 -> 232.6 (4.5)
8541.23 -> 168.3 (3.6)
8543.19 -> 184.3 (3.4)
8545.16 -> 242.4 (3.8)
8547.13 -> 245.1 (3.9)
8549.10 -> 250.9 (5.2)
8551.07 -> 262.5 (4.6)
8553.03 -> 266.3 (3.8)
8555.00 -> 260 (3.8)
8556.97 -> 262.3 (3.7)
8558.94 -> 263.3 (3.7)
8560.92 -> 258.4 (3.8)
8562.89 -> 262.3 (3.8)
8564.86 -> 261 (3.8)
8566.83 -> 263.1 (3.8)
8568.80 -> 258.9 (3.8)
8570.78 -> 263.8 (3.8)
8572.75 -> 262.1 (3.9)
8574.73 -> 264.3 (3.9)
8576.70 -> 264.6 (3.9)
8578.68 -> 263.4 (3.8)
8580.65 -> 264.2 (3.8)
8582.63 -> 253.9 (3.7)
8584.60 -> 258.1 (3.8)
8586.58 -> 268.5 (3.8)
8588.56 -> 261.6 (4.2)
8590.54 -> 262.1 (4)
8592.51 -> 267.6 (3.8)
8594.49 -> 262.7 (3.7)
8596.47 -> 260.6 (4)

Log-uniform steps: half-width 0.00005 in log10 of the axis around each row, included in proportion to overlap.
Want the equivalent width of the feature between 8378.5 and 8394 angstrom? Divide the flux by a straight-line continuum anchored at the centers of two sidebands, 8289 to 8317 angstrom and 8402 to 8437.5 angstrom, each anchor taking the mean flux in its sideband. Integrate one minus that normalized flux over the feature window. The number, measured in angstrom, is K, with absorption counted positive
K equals 0.5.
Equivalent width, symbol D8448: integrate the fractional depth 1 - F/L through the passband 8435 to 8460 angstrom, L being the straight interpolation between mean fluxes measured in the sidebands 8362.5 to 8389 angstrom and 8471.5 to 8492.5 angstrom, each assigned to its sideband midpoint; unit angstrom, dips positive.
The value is 0.3 angstrom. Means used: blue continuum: 259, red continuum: 263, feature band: 258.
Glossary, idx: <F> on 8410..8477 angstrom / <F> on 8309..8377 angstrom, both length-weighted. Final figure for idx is 1.0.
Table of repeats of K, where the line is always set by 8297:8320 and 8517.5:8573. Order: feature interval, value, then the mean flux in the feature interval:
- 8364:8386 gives 0.4 angstrom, 261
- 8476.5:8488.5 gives -0.3 angstrom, 263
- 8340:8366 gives -0.1 angstrom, 269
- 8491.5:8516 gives 0.5 angstrom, 249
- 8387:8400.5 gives 0.3 angstrom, 259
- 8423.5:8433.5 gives 0.2 angstrom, 255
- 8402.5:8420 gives -0.4 angstrom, 268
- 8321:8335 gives 0.3 angstrom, 263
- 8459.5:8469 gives 0.3 angstrom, 251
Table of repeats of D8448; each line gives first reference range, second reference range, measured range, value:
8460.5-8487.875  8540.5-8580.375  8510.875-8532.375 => -0.14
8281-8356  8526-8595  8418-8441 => 0.61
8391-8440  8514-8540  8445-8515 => 0.21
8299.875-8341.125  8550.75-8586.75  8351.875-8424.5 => 0.85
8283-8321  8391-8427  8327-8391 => 0.76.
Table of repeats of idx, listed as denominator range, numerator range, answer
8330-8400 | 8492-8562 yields 0.94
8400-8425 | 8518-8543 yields 0.92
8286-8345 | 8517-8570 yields 0.93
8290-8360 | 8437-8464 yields 0.97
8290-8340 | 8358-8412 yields 0.98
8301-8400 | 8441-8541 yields 0.96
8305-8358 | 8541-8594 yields 0.95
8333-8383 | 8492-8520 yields 0.94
